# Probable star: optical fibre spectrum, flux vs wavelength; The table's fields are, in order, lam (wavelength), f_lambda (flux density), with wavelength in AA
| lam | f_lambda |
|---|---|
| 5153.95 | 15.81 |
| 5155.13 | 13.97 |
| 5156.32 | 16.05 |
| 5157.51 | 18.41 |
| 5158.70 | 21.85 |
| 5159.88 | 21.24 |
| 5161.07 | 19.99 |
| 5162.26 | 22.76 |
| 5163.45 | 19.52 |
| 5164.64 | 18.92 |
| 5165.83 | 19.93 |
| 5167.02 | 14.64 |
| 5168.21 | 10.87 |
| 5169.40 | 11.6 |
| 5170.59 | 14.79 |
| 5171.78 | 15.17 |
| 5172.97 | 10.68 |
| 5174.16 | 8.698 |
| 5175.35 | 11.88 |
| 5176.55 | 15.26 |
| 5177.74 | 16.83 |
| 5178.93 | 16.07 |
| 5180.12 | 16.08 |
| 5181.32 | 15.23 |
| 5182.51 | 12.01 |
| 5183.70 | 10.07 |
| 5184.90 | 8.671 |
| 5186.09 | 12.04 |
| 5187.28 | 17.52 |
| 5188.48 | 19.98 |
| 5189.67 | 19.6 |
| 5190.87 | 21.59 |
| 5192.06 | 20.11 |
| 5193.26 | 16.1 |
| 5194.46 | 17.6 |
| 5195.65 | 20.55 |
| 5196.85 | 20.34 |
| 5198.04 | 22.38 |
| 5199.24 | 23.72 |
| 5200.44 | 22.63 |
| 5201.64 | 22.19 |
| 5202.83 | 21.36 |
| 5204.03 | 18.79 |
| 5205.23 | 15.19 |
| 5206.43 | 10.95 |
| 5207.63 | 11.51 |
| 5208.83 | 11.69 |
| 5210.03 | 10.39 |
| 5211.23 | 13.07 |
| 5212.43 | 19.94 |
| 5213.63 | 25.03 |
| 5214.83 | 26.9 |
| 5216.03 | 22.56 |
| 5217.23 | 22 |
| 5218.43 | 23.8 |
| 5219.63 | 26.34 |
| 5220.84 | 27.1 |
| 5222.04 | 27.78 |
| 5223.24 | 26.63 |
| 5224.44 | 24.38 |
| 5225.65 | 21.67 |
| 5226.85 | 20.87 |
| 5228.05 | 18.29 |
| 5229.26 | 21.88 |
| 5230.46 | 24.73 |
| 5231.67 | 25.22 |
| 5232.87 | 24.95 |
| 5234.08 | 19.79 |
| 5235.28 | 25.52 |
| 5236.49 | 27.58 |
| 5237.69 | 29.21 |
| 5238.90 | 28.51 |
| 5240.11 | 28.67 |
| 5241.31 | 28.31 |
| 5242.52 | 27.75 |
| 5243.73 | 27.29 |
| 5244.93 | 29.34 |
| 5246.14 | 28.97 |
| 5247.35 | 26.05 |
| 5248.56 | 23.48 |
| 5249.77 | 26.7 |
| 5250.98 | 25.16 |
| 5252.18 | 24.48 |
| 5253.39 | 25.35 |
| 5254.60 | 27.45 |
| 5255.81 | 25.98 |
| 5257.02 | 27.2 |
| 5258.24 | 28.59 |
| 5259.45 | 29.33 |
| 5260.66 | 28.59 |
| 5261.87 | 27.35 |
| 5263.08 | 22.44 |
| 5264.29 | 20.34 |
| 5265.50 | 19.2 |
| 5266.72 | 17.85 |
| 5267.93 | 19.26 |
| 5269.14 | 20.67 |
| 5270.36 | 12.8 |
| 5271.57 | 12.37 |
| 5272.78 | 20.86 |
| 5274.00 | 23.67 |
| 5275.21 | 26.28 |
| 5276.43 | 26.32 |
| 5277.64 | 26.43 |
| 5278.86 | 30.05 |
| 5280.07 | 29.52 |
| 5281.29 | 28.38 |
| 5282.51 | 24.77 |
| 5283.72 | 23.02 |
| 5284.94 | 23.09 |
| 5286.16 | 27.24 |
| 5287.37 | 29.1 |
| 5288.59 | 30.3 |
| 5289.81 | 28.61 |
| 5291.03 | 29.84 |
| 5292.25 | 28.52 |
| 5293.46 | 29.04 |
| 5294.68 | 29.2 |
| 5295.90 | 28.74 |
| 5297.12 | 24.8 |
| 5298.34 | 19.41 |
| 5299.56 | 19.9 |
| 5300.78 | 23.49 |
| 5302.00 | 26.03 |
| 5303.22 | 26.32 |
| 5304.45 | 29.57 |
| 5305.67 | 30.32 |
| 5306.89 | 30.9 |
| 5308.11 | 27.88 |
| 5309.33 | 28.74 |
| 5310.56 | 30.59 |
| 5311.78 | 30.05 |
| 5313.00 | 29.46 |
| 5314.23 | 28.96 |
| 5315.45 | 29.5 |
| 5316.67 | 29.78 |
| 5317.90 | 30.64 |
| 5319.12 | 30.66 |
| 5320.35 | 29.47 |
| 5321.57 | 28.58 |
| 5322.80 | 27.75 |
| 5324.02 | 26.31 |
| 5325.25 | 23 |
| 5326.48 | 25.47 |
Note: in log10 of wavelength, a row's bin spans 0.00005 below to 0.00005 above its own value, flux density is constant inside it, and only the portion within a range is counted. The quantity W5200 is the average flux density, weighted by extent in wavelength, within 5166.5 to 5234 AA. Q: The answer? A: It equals 18.4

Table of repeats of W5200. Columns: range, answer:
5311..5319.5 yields 29.9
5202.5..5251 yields 23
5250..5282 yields 24.1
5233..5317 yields 26.1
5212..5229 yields 23.8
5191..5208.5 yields 18.8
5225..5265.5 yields 25.6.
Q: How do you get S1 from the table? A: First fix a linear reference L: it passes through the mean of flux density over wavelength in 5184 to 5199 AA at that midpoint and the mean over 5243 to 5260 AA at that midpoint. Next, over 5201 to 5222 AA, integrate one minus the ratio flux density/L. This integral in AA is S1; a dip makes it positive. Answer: 1.5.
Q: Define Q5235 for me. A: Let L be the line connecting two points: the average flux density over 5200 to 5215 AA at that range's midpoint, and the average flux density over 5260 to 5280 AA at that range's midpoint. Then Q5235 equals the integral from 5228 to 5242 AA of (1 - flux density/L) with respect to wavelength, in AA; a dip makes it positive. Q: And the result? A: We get -4.2 AA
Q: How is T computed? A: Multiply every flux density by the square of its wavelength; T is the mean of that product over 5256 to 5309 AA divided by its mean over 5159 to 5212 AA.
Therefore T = 1.60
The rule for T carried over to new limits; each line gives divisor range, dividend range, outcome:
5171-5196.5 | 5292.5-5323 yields 1.91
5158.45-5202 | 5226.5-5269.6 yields 1.52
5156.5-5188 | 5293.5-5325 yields 1.90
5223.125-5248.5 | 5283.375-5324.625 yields 1.12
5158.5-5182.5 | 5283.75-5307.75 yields 1.78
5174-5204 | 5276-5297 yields 1.66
